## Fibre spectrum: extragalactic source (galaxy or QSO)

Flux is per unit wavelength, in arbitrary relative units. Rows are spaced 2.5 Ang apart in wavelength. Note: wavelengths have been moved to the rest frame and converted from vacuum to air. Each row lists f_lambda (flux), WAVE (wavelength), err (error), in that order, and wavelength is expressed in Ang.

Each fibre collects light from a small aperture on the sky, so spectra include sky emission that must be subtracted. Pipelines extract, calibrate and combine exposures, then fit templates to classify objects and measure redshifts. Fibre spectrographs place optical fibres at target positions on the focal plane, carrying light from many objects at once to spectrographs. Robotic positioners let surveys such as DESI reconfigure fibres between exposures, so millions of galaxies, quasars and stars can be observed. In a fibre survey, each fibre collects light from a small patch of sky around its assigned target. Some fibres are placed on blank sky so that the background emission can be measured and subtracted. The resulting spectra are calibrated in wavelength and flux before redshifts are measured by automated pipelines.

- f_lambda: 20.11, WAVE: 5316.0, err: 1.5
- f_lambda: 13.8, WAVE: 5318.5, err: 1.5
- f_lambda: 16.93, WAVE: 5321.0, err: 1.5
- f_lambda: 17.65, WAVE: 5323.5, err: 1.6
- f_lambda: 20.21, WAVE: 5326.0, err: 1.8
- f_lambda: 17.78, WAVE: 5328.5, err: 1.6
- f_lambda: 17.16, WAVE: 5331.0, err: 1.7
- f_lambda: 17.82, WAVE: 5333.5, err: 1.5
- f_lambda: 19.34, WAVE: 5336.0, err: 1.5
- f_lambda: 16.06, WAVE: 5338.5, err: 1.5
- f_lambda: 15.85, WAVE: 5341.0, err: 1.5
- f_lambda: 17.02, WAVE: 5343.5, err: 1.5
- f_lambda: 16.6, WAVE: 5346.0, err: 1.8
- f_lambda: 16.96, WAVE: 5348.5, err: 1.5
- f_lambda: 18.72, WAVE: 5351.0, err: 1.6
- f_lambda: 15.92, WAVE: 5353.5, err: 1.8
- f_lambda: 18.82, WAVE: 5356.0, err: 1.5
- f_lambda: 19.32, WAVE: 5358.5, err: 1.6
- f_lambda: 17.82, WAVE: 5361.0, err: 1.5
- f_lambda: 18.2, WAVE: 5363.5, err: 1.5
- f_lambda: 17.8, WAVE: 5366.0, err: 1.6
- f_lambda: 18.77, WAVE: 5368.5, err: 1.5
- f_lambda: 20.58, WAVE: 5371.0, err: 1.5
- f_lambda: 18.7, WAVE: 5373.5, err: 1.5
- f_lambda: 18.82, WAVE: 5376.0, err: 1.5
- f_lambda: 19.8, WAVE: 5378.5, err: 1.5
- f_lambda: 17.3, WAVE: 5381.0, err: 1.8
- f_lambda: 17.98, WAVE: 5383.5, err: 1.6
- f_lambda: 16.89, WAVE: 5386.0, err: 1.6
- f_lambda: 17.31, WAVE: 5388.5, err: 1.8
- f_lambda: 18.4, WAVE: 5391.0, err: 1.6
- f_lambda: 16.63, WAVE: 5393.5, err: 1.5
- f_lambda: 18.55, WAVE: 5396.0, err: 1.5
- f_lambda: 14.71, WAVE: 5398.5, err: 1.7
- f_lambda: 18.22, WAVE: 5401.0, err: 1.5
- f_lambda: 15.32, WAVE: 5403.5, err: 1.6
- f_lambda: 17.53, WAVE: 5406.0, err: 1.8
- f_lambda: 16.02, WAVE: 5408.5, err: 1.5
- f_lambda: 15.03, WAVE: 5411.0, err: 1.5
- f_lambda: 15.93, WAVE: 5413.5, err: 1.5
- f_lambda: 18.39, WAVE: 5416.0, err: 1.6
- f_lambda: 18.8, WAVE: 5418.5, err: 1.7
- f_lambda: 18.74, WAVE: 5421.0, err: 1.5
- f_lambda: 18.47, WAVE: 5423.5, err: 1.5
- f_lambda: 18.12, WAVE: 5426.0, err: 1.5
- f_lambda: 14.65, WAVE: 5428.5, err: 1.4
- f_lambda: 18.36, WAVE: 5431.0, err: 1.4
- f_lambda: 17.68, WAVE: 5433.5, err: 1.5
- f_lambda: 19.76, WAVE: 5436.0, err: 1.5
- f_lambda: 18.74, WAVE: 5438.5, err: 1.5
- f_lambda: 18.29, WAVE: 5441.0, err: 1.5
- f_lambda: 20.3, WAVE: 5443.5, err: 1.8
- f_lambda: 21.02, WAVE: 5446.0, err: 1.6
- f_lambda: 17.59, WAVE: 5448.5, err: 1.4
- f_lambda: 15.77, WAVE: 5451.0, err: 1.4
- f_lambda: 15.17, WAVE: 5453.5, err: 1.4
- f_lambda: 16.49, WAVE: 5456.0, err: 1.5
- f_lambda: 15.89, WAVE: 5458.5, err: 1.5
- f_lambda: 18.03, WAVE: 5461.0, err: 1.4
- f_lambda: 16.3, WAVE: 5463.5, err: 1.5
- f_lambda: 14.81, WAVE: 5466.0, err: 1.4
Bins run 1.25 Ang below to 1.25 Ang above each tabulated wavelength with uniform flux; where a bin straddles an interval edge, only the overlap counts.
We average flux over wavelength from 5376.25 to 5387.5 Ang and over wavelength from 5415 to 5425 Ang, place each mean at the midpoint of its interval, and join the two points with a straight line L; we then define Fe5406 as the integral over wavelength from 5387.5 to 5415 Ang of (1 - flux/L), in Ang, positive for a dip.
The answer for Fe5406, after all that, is 2.4 Ang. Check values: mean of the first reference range 18.1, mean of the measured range 16.7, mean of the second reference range 18.6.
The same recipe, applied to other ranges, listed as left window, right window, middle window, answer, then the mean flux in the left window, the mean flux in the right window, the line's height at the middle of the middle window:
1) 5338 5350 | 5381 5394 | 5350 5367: -1.2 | 16.6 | 17.5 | 16.9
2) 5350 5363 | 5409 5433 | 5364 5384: -0.9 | 18.1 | 17.4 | 17.9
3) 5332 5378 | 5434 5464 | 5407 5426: 0.5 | 18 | 17.8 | 17.9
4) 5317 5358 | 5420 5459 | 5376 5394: -0.3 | 17.3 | 17.8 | 17.6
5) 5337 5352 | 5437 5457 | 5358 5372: -1.3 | 16.9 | 18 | 17.1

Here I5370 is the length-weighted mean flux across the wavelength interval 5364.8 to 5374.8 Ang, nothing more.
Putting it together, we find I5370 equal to 19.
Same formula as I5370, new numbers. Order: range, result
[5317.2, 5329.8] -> 17.3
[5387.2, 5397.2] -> 17.7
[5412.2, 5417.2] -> 17.1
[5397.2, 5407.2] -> 16.5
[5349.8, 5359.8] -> 18.2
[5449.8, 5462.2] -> 16.3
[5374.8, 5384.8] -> 18.5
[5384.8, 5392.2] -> 17.5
